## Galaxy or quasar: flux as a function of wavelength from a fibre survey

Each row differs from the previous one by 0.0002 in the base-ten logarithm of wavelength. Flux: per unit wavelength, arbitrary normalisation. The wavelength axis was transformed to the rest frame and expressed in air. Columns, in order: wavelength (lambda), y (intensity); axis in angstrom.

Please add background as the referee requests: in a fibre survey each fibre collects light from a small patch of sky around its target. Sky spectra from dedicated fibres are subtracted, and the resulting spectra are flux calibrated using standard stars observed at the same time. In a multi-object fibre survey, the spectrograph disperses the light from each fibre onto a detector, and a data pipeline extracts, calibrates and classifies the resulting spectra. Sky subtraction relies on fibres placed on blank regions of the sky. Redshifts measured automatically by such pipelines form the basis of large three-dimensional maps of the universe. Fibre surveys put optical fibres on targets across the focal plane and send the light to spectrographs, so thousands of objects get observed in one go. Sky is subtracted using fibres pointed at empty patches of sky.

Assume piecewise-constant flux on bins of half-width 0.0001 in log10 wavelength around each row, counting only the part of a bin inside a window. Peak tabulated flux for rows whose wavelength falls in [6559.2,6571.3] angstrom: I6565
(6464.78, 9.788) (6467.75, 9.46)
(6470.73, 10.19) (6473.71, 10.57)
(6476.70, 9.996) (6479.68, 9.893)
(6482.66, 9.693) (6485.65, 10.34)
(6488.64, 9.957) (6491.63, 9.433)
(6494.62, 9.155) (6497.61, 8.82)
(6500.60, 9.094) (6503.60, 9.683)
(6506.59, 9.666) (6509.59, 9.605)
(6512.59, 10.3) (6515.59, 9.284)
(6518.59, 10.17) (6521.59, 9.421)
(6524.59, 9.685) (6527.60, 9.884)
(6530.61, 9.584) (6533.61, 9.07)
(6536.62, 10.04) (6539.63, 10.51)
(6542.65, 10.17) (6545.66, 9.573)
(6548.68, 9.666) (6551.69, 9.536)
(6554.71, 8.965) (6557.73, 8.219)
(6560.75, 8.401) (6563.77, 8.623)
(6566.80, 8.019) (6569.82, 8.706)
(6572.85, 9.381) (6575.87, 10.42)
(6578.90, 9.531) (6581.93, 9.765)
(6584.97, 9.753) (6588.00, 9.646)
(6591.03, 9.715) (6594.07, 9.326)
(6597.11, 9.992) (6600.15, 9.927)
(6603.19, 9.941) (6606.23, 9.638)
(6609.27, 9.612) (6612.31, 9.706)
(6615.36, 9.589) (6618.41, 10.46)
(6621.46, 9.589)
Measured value 8.706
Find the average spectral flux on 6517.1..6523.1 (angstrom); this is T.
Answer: 9.81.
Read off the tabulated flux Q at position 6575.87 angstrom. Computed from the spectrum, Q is 10.42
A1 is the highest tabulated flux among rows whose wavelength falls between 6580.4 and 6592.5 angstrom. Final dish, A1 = 9.765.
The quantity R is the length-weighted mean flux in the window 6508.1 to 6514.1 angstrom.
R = 9.95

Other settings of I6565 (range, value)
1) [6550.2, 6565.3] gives 9.536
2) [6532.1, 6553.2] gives 10.51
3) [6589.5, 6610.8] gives 9.992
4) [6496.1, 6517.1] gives 10.3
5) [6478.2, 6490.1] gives 10.34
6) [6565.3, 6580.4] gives 10.42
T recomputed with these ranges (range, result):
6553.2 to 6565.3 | 8.55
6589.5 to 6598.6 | 9.67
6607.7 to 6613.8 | 9.67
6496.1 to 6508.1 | 9.32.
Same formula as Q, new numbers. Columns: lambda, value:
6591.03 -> 9.715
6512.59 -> 10.3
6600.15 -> 9.927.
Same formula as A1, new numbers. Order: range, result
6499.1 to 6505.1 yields 9.683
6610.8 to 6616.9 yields 9.706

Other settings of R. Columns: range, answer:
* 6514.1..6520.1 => 9.73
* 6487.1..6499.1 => 9.34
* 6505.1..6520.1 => 9.8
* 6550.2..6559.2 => 8.91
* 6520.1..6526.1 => 9.55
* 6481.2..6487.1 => 10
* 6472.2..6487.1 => 10.1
